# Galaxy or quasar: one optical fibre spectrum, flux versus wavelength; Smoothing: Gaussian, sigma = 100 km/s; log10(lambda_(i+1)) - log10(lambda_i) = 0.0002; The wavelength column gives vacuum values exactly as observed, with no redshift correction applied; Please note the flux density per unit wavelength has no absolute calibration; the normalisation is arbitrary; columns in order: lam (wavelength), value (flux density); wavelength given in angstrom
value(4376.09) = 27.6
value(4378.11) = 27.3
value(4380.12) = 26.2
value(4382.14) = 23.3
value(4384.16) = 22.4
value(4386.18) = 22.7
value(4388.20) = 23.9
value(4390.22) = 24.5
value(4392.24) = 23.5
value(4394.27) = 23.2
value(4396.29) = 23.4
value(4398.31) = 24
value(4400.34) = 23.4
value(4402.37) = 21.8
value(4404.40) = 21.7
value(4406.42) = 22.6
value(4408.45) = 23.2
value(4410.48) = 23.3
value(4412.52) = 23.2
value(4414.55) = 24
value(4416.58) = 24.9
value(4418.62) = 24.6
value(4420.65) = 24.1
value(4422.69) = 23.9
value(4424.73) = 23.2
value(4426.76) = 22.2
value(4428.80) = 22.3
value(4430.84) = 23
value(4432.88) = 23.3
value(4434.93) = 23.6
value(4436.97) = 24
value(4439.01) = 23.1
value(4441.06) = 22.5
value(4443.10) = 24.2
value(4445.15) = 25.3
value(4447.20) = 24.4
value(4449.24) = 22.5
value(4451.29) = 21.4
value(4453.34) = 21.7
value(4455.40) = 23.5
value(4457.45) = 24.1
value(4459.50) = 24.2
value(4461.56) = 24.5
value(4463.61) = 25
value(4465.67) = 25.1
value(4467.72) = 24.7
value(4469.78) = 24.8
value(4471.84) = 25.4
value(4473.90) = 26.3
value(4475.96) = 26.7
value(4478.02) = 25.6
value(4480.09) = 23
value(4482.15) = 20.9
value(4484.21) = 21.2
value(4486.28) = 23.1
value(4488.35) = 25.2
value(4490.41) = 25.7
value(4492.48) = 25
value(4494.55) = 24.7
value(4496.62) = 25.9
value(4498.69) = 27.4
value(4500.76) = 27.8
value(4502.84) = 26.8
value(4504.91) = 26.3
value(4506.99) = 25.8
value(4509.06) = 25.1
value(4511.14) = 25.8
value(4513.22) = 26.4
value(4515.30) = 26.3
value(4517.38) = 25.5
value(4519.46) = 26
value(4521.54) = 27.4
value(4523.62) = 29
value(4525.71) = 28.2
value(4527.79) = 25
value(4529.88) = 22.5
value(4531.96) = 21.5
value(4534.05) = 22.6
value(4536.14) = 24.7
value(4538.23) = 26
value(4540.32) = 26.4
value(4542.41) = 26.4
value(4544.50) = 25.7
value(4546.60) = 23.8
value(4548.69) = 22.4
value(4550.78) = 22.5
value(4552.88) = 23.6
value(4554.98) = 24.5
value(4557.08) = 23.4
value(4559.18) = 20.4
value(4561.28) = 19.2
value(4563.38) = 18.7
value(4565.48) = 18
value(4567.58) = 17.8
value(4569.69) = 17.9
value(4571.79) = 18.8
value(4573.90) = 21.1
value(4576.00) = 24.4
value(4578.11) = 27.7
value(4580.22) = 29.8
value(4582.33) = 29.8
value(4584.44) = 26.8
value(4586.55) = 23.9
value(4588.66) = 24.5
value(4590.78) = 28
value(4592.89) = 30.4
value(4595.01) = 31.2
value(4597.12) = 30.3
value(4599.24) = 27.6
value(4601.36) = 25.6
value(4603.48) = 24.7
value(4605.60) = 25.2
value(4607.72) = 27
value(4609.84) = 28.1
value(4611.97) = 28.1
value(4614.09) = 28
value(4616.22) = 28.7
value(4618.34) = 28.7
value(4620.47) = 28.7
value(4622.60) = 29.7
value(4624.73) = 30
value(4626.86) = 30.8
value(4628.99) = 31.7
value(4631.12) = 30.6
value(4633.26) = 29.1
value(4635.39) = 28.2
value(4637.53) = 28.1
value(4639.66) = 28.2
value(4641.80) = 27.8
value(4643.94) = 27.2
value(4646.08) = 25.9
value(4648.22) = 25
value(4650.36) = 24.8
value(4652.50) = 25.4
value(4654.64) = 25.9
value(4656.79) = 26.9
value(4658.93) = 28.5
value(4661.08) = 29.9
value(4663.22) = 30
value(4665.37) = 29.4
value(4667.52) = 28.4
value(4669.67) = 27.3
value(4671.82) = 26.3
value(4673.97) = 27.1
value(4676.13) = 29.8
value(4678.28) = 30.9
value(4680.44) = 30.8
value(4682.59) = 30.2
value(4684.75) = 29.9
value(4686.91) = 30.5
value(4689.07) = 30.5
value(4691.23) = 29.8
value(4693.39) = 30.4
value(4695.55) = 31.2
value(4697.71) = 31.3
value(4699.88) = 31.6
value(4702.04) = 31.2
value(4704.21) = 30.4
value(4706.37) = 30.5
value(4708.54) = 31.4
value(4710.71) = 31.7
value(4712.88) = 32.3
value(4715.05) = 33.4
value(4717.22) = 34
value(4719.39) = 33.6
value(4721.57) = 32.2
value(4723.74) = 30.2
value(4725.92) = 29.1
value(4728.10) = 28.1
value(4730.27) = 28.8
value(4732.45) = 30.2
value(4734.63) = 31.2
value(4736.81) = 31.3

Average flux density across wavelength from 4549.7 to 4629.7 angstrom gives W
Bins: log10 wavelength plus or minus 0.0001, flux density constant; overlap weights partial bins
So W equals 25.7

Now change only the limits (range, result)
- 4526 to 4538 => 23.8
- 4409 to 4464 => 23.5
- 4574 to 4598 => 27.6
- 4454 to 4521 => 25.1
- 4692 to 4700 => 31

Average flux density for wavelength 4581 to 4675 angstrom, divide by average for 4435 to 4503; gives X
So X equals 1.14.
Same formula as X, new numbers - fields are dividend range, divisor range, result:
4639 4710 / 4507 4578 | 1.23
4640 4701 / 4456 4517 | 1.14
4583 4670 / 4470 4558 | 1.11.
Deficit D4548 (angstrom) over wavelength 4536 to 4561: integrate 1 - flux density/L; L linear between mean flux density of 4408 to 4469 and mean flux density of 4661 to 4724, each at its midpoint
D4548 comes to 2.5 angstrom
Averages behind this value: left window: 23.6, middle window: 24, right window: 30.6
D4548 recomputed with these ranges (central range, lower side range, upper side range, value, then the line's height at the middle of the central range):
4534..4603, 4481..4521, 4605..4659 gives 5.9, 26.7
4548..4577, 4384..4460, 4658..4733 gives 6.5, 26.9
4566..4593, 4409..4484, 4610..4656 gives 2.6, 26.9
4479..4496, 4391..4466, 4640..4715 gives 0.8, 24.8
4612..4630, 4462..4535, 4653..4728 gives -0.7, 28.4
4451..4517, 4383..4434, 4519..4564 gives -3.2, 23.8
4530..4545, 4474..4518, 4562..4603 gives 0.3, 25.1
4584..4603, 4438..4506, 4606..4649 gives 0.0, 27.6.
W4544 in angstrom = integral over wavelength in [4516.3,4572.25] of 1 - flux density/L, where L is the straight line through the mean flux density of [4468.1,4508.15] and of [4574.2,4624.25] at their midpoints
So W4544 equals 6.5 angstrom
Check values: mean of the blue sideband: 25.1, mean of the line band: 23.3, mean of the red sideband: 27.6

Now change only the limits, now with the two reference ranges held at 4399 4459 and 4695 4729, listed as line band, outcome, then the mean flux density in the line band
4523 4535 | 0.7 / 24.7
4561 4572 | 3.6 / 18.3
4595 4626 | 0.5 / 28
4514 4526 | -0.5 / 27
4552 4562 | 1.7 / 22.3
